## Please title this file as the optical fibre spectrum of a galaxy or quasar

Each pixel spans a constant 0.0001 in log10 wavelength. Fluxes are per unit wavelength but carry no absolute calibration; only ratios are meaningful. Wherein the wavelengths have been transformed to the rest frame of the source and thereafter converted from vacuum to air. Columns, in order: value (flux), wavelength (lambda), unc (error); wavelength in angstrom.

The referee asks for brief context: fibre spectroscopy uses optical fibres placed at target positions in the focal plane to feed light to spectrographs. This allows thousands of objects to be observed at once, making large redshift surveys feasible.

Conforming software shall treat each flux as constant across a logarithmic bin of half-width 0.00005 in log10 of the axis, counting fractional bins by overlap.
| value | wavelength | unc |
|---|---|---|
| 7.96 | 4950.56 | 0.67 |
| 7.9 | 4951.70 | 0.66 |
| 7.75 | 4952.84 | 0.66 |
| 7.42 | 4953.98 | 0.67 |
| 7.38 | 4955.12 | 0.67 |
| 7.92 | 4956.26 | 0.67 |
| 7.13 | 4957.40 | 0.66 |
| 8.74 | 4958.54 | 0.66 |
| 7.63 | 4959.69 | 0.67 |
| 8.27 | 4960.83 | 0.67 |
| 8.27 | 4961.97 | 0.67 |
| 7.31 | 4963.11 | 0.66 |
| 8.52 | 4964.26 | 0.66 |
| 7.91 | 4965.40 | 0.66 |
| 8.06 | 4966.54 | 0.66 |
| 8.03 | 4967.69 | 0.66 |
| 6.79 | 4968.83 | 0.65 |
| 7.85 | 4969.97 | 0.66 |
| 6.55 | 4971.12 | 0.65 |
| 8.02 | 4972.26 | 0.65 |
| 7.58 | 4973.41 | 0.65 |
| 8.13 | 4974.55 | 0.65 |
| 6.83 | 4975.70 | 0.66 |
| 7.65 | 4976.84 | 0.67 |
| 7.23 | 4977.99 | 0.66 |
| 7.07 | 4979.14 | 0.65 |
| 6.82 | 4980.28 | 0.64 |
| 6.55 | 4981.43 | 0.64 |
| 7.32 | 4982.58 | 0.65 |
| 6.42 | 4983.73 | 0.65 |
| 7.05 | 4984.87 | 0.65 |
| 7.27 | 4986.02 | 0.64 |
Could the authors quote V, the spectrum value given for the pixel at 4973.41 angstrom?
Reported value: 7.58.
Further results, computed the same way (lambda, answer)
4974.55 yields 8.13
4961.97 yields 8.27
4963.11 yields 7.31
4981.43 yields 6.55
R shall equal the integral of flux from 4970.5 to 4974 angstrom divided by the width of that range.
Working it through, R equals 7.39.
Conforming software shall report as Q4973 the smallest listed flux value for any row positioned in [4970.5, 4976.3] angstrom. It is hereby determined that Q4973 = 6.55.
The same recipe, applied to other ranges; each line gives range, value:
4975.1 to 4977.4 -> 6.83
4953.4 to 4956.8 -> 7.38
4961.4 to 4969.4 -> 6.79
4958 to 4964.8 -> 7.31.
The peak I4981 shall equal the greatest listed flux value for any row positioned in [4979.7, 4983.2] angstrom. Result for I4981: 7.32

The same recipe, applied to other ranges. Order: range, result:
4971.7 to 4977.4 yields 8.13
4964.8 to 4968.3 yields 8.06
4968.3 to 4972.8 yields 8.02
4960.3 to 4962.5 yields 8.27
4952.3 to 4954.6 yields 7.75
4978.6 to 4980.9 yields 7.07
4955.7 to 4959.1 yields 8.74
